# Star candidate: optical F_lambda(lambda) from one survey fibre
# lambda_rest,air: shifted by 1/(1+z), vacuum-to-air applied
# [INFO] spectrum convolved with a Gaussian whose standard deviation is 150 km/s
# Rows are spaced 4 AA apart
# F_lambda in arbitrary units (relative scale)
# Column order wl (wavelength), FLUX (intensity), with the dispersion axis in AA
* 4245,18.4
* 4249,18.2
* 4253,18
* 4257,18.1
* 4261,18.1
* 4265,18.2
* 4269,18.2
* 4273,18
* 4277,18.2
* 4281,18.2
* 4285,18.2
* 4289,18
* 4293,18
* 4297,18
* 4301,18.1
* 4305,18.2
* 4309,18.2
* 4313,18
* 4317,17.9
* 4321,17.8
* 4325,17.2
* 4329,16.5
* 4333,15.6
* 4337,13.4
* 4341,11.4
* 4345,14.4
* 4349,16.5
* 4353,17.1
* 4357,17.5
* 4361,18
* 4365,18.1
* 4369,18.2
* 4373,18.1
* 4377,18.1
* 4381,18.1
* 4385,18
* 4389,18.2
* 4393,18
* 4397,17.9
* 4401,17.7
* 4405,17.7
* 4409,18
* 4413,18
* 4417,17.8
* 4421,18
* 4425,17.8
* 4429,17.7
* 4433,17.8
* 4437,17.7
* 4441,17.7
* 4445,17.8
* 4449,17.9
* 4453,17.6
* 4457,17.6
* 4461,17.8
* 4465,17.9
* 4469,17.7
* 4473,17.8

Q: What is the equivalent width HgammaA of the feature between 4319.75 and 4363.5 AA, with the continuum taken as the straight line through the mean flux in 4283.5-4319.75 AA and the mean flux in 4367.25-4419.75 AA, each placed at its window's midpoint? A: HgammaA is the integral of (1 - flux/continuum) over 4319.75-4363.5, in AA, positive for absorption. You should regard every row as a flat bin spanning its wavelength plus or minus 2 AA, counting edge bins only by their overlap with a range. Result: 5.07 AA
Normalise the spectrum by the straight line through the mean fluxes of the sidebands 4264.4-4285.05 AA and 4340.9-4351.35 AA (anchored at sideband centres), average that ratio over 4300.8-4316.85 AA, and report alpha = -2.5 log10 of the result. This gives -0.10 mag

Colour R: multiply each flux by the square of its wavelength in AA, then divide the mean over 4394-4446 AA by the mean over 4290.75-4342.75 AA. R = 1.1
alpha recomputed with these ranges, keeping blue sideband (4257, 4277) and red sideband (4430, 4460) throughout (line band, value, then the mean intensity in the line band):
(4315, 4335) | 0.06 mag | 17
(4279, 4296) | 0.00 mag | 18.1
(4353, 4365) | 0.01 mag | 17.7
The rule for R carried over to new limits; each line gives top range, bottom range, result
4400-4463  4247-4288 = 1.06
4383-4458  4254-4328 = 1.05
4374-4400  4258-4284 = 1.05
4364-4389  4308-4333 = 1.07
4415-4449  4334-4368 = 1.16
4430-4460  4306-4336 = 1.09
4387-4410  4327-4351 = 1.26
